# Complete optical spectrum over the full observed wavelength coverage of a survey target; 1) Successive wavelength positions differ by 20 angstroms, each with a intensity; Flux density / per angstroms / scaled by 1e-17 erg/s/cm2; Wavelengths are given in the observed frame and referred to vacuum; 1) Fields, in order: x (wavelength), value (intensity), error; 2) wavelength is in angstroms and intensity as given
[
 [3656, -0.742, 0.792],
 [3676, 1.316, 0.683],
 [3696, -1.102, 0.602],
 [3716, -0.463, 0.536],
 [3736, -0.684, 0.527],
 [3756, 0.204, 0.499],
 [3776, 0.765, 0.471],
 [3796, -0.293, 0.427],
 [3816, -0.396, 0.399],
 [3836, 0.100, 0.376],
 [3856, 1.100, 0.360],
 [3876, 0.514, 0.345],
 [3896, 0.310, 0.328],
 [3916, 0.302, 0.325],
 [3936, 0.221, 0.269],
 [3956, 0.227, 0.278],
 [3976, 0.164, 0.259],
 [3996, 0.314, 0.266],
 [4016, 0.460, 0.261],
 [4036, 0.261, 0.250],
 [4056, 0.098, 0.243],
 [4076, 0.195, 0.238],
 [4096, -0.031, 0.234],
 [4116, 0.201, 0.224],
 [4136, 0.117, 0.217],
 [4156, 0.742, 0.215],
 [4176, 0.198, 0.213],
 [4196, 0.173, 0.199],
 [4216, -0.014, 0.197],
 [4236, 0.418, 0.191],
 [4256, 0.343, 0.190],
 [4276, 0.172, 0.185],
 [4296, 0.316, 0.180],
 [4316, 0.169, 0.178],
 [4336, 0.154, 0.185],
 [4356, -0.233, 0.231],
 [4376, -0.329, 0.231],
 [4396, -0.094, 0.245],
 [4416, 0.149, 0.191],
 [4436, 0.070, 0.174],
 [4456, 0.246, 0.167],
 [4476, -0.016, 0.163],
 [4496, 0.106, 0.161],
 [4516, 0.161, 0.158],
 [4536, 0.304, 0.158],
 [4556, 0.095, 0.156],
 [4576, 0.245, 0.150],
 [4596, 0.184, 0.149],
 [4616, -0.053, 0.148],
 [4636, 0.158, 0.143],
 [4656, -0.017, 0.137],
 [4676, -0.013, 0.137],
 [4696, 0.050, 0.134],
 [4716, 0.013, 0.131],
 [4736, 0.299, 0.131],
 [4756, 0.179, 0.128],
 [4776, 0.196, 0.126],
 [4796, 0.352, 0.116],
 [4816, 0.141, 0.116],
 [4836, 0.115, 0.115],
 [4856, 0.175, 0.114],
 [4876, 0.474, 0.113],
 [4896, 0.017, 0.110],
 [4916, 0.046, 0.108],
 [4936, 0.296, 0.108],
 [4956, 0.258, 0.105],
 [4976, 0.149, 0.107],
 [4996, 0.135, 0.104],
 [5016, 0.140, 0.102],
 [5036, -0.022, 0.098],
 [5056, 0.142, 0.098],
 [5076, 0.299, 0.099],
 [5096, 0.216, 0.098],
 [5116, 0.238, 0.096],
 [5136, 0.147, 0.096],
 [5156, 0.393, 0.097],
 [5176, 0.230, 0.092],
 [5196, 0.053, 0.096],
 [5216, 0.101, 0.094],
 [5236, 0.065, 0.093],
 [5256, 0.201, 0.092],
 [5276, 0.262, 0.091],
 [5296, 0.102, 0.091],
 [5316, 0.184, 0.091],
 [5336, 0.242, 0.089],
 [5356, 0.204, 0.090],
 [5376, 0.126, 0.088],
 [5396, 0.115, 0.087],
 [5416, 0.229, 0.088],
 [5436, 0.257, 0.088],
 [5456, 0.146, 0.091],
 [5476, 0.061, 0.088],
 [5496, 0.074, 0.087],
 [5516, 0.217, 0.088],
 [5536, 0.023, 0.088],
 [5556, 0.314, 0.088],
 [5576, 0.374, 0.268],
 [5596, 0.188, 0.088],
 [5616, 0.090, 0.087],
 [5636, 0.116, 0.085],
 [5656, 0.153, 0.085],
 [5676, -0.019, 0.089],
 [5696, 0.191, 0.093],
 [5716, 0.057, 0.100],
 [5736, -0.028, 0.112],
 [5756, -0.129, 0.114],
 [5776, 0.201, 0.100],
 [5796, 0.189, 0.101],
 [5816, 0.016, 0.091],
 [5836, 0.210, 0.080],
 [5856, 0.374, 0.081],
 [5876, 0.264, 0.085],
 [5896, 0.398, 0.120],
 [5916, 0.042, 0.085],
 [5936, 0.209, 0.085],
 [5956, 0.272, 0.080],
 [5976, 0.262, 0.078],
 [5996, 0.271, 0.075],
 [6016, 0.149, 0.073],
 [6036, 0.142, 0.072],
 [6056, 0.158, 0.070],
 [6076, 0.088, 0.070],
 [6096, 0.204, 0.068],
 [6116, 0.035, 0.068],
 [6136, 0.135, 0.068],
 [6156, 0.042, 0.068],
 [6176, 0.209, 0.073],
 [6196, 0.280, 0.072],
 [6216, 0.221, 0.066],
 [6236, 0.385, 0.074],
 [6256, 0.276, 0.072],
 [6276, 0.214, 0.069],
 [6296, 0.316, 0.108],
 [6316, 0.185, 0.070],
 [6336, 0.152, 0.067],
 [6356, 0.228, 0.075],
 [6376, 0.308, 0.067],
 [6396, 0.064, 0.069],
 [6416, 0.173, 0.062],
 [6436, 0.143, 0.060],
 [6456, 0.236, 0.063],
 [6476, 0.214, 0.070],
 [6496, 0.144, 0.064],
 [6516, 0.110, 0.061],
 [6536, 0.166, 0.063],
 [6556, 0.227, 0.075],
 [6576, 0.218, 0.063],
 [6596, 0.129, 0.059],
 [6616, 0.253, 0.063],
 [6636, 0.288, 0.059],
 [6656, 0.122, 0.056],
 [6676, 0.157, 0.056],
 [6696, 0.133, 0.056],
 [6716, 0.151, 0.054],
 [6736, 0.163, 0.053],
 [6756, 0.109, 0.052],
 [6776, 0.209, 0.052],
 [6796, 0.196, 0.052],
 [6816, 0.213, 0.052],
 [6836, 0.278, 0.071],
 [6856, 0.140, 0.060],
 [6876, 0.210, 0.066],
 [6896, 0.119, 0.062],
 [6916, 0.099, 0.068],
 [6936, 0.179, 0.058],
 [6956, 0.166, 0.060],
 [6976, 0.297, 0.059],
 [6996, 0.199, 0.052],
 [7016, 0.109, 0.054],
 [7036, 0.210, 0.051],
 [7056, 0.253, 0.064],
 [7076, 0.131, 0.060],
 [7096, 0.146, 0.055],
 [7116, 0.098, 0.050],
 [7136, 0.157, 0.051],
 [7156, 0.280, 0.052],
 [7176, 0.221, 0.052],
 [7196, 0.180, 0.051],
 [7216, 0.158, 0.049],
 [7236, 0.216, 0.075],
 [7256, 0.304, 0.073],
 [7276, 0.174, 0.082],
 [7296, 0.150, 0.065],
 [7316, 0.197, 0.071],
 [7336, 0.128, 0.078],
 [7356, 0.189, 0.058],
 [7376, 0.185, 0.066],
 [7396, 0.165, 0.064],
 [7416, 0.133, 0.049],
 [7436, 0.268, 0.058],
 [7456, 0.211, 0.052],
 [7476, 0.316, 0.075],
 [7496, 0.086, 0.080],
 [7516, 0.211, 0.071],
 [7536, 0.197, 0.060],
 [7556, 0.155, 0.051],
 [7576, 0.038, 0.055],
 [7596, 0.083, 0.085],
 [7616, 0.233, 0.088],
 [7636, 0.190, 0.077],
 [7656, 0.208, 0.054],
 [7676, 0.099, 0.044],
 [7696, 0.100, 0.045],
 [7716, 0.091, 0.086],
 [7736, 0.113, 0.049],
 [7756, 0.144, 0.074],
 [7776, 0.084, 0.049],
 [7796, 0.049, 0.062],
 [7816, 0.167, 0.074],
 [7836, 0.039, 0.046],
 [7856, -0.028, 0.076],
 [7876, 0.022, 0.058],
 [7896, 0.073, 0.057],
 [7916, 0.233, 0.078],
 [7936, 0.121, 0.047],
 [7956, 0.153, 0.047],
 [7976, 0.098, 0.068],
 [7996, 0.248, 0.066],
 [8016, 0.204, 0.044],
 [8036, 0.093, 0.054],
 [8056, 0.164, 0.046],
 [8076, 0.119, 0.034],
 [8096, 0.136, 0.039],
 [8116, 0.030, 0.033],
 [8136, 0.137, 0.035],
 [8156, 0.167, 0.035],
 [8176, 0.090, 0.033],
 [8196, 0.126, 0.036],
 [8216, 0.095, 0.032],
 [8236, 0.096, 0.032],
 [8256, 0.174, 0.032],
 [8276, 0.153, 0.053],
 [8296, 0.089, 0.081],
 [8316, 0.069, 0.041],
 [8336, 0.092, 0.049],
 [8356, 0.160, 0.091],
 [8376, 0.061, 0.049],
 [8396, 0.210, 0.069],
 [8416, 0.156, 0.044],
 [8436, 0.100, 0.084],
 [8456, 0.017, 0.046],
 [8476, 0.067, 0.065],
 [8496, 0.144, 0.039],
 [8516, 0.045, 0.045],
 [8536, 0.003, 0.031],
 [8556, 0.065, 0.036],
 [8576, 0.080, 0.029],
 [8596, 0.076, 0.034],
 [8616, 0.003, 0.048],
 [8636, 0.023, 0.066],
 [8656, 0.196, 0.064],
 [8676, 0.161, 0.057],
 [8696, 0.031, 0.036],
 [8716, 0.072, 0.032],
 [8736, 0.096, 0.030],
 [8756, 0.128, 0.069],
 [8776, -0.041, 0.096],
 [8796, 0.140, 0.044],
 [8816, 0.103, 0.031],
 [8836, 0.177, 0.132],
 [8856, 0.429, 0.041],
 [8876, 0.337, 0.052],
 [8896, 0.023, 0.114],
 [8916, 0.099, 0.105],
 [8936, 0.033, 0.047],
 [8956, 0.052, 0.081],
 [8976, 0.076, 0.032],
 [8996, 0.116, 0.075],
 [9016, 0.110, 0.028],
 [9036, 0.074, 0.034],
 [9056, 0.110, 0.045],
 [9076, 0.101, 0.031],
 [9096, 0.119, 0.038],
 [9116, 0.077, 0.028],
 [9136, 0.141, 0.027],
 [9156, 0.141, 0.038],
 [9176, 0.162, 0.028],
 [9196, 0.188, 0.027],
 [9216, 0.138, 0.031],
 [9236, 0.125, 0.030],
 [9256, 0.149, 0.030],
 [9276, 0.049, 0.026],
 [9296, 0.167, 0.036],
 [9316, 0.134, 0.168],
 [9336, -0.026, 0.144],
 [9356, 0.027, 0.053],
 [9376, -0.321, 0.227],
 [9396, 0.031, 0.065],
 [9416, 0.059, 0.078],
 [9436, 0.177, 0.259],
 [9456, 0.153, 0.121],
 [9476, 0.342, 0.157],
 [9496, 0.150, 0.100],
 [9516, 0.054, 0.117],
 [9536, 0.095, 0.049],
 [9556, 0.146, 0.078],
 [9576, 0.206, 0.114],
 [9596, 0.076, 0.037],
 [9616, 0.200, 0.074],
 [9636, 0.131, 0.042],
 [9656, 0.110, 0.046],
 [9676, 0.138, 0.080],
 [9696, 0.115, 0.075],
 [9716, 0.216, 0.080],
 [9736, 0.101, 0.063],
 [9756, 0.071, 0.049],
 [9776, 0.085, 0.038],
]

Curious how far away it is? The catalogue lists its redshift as 1.38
